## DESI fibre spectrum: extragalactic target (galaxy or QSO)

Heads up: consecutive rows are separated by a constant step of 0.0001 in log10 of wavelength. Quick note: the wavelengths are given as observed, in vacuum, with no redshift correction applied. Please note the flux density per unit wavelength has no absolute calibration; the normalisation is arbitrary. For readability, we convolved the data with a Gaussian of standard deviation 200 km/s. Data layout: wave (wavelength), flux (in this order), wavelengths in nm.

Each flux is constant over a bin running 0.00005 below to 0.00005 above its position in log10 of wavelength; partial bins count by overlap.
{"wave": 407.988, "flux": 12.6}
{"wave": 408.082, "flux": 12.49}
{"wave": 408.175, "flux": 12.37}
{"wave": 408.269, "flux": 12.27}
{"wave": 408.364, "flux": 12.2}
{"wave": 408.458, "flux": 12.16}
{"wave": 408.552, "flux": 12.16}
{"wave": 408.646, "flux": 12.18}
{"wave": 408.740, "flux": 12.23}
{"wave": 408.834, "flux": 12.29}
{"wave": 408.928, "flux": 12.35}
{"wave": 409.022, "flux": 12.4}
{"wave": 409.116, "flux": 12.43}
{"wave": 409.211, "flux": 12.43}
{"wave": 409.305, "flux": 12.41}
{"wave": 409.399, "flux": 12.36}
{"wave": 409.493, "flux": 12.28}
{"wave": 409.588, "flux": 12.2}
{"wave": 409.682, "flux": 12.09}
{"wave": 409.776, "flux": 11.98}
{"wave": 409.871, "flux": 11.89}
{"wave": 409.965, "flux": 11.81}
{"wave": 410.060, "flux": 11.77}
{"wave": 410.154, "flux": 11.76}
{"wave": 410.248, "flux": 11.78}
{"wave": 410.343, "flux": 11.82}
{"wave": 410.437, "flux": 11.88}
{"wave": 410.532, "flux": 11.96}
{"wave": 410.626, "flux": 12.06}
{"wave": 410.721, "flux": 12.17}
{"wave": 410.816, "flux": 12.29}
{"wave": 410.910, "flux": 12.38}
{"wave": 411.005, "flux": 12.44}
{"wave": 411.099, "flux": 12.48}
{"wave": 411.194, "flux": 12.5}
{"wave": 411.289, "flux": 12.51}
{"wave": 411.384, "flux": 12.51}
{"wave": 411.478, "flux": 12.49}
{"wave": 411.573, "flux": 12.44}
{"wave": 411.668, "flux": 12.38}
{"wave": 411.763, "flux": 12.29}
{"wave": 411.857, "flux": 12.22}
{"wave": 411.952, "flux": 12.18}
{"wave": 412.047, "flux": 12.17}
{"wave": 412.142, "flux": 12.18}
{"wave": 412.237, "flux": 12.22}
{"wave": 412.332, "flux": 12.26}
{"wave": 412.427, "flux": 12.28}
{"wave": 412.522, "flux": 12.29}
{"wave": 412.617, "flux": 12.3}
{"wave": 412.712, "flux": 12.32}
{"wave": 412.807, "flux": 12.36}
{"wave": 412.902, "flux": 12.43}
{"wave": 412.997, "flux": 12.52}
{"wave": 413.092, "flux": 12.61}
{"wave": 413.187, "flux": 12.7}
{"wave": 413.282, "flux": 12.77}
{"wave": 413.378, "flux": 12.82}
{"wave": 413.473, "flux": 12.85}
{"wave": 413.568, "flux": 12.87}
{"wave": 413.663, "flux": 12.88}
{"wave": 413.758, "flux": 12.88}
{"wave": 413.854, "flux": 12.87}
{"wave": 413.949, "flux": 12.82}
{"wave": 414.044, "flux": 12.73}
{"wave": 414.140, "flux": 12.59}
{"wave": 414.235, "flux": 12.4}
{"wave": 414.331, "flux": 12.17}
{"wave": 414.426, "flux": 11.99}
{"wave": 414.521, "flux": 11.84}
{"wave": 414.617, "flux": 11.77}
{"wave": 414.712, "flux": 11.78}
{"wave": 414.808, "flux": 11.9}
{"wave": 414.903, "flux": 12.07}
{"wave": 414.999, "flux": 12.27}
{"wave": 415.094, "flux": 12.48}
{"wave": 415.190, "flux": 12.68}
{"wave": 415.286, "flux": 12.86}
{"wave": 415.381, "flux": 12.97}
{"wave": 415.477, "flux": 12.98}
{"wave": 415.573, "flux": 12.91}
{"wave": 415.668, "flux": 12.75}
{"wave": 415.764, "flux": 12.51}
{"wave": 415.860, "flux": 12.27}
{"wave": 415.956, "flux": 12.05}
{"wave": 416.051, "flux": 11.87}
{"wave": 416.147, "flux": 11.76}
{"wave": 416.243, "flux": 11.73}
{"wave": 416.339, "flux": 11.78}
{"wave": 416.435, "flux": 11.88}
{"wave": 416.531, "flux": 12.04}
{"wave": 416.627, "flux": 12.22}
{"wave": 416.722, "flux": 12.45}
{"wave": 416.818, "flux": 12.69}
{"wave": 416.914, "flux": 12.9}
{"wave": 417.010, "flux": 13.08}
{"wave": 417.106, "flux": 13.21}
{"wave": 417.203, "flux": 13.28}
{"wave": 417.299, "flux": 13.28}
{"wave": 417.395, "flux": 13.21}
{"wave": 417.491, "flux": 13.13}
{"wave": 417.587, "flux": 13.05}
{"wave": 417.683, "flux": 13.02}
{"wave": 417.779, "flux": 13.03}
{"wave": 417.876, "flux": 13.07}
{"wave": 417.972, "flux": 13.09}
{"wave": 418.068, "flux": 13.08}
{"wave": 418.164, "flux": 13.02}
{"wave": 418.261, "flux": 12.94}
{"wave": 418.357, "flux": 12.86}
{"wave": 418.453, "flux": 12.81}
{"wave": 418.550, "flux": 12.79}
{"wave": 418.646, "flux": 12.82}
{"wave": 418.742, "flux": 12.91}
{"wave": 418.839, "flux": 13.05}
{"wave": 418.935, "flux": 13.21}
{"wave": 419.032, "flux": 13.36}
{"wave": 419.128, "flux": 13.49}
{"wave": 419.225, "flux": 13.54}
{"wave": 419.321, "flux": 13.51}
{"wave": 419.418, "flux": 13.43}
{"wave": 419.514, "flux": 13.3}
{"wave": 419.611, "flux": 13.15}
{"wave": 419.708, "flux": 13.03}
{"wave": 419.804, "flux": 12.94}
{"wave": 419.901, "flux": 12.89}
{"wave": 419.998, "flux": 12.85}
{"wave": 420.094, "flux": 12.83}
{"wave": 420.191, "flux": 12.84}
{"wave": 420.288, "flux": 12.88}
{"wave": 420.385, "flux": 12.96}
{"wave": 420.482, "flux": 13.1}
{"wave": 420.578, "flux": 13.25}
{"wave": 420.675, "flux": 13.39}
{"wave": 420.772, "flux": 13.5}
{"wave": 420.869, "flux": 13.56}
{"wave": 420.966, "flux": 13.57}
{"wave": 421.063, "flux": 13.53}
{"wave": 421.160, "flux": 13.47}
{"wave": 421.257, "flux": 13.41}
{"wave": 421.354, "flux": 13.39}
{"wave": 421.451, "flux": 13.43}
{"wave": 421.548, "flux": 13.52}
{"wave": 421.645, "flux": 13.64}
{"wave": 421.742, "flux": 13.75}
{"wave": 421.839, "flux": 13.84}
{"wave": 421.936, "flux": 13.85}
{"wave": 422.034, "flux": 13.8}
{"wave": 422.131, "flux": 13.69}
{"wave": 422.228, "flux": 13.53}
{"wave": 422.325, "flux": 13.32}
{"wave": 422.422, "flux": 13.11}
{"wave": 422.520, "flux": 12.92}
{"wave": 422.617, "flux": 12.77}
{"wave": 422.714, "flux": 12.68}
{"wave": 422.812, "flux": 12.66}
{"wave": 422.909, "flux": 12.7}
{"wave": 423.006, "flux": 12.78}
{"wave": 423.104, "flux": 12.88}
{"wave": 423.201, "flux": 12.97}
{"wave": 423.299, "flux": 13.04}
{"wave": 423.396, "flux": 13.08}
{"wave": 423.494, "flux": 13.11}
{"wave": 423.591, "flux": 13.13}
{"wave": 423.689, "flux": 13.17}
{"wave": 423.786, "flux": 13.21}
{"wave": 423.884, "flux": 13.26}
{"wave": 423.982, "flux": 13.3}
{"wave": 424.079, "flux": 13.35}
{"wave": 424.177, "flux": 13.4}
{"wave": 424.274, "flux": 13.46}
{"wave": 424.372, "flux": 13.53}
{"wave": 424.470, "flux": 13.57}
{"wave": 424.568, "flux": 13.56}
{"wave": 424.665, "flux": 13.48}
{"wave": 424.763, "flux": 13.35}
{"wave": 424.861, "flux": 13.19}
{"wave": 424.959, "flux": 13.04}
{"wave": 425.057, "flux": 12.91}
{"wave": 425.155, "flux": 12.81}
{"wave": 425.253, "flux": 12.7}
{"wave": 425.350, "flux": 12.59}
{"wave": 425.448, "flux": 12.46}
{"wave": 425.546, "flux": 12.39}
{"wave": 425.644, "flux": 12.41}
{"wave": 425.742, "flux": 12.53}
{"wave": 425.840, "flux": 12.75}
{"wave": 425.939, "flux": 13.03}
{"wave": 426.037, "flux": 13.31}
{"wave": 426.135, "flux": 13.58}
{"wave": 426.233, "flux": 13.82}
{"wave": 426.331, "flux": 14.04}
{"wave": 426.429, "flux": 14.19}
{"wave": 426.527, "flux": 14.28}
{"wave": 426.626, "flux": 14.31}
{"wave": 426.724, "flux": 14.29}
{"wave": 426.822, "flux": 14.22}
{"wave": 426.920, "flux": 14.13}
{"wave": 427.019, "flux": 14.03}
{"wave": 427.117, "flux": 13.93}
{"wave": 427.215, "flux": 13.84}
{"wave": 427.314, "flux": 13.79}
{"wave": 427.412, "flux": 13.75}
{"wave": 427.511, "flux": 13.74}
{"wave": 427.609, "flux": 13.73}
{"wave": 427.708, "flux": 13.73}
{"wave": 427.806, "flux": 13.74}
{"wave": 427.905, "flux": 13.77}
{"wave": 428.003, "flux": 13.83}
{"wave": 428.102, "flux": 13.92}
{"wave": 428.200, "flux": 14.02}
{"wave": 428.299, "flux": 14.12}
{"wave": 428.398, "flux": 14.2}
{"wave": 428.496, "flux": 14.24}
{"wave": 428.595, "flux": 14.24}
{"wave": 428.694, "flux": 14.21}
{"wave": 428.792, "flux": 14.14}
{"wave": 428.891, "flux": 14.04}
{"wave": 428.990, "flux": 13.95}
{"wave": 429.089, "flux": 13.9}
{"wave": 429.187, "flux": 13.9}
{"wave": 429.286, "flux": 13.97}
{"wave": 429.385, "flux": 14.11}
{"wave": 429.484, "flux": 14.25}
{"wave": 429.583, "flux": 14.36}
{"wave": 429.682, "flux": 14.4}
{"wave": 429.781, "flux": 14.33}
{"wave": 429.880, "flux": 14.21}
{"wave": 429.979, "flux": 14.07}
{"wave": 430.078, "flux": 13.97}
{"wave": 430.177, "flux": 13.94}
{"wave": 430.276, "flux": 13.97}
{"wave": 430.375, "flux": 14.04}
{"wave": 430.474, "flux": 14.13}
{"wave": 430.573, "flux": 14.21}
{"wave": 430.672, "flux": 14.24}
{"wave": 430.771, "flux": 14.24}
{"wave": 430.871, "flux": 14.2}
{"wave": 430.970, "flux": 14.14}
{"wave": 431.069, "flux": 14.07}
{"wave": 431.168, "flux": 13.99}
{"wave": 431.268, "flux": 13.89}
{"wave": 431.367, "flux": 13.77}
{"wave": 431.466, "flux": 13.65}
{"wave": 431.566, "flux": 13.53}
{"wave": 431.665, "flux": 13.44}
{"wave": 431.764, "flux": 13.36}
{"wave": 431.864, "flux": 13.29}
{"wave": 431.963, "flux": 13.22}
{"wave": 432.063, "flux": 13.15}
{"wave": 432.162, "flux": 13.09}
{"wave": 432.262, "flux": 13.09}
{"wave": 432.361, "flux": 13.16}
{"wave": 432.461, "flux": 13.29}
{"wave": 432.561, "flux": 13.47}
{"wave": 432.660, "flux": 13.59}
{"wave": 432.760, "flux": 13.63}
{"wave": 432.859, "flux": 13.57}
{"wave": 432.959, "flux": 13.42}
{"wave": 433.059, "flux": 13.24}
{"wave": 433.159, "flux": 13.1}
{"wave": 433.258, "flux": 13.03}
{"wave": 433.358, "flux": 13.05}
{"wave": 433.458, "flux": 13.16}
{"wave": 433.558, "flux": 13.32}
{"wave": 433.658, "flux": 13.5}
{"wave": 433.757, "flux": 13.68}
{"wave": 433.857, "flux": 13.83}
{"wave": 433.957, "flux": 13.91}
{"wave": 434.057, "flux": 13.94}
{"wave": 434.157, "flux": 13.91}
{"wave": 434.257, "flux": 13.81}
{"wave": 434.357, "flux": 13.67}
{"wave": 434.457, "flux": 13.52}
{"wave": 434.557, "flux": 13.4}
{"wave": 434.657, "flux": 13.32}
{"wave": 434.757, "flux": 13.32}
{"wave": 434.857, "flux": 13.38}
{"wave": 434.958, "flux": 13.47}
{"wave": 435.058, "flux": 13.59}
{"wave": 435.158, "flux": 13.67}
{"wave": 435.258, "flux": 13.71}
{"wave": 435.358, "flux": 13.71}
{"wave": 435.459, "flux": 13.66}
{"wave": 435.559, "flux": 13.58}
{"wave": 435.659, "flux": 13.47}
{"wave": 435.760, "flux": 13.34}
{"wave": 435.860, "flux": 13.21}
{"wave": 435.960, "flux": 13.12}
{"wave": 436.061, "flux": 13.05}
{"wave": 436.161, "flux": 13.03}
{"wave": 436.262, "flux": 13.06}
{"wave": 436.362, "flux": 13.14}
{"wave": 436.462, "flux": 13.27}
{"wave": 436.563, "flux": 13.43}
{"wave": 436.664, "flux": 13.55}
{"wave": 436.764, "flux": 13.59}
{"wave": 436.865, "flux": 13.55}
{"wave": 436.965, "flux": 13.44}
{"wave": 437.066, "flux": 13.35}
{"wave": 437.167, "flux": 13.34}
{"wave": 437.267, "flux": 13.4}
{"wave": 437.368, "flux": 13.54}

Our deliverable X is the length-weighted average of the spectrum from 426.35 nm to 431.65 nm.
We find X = 14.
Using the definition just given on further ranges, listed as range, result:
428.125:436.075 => 13.7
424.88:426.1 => 12.8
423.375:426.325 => 13.1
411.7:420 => 12.7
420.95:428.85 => 13.5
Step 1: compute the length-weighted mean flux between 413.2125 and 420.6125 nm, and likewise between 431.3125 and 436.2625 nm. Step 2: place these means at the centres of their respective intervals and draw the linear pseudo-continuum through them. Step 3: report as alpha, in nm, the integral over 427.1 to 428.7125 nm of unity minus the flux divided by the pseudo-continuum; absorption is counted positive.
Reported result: -0.09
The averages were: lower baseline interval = 12.7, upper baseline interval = 13.4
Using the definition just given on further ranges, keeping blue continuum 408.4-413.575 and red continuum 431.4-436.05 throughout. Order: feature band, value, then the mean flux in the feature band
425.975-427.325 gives -0.09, 14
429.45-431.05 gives -0.11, 14.2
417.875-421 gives -0.10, 13.1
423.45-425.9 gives -0.02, 13.1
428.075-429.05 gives -0.07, 14.1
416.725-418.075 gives -0.05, 13.1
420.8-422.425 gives -0.09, 13.6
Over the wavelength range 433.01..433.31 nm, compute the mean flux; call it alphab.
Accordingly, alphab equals 13.1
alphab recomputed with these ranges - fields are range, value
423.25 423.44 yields 13.1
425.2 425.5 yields 12.6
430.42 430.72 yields 14.2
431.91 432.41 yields 13.2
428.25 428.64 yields 14.2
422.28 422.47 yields 13.2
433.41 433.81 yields 13.4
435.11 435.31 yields 13.7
